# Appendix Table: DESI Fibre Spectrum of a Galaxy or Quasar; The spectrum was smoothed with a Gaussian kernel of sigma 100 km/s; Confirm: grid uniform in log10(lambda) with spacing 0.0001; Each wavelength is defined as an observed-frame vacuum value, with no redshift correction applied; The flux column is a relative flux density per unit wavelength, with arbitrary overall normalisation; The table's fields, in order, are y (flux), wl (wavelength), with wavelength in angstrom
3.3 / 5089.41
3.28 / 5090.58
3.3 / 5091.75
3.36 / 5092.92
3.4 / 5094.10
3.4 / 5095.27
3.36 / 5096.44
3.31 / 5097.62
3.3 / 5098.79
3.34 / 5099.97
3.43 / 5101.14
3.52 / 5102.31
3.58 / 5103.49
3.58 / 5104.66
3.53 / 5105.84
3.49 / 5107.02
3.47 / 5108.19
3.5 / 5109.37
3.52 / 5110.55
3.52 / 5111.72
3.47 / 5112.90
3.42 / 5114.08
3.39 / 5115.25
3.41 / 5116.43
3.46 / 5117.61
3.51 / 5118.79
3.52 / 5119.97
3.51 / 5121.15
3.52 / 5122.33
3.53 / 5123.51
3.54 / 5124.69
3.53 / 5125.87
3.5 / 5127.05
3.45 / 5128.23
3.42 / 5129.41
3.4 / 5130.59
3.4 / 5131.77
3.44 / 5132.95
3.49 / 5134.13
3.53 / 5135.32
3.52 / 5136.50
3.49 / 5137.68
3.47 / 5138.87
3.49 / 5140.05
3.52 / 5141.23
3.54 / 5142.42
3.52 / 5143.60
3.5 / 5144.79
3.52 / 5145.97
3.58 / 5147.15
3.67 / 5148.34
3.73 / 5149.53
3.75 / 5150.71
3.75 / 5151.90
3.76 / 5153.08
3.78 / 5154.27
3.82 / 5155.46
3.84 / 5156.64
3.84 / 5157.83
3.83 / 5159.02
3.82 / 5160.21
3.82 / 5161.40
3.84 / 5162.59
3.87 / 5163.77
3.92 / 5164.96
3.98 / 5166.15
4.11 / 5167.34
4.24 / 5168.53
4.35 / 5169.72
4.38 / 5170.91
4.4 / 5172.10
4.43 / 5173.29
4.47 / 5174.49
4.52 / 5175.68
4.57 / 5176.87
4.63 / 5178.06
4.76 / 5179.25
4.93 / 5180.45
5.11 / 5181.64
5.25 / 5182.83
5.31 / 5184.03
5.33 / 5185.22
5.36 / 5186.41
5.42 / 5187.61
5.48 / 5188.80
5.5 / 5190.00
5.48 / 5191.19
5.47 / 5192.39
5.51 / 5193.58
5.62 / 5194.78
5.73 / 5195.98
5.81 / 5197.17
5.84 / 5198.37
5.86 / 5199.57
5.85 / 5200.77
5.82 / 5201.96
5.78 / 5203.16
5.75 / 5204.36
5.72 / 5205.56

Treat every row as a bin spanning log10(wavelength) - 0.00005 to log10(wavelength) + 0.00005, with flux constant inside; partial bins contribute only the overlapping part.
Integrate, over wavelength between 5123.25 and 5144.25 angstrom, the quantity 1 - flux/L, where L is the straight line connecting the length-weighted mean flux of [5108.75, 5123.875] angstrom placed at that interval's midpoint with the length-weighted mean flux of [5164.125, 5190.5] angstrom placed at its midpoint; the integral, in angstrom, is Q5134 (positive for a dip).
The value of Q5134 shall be 1.9 angstrom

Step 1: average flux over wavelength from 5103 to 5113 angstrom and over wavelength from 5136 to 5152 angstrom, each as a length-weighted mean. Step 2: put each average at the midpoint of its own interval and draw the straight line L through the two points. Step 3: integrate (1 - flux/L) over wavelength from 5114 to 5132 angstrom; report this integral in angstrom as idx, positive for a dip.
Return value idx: 0.35 angstrom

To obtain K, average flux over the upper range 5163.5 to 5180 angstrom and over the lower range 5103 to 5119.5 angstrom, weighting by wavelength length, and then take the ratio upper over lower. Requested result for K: 1.25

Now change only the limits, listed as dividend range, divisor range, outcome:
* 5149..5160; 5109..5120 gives 1.09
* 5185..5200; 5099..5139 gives 1.60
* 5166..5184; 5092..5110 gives 1.33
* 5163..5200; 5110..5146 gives 1.42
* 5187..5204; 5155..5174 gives 1.40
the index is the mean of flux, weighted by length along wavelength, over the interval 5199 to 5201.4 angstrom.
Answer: 5.87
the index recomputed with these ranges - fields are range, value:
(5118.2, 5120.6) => 3.51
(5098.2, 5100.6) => 3.33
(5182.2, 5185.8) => 5.3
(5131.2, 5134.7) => 3.45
